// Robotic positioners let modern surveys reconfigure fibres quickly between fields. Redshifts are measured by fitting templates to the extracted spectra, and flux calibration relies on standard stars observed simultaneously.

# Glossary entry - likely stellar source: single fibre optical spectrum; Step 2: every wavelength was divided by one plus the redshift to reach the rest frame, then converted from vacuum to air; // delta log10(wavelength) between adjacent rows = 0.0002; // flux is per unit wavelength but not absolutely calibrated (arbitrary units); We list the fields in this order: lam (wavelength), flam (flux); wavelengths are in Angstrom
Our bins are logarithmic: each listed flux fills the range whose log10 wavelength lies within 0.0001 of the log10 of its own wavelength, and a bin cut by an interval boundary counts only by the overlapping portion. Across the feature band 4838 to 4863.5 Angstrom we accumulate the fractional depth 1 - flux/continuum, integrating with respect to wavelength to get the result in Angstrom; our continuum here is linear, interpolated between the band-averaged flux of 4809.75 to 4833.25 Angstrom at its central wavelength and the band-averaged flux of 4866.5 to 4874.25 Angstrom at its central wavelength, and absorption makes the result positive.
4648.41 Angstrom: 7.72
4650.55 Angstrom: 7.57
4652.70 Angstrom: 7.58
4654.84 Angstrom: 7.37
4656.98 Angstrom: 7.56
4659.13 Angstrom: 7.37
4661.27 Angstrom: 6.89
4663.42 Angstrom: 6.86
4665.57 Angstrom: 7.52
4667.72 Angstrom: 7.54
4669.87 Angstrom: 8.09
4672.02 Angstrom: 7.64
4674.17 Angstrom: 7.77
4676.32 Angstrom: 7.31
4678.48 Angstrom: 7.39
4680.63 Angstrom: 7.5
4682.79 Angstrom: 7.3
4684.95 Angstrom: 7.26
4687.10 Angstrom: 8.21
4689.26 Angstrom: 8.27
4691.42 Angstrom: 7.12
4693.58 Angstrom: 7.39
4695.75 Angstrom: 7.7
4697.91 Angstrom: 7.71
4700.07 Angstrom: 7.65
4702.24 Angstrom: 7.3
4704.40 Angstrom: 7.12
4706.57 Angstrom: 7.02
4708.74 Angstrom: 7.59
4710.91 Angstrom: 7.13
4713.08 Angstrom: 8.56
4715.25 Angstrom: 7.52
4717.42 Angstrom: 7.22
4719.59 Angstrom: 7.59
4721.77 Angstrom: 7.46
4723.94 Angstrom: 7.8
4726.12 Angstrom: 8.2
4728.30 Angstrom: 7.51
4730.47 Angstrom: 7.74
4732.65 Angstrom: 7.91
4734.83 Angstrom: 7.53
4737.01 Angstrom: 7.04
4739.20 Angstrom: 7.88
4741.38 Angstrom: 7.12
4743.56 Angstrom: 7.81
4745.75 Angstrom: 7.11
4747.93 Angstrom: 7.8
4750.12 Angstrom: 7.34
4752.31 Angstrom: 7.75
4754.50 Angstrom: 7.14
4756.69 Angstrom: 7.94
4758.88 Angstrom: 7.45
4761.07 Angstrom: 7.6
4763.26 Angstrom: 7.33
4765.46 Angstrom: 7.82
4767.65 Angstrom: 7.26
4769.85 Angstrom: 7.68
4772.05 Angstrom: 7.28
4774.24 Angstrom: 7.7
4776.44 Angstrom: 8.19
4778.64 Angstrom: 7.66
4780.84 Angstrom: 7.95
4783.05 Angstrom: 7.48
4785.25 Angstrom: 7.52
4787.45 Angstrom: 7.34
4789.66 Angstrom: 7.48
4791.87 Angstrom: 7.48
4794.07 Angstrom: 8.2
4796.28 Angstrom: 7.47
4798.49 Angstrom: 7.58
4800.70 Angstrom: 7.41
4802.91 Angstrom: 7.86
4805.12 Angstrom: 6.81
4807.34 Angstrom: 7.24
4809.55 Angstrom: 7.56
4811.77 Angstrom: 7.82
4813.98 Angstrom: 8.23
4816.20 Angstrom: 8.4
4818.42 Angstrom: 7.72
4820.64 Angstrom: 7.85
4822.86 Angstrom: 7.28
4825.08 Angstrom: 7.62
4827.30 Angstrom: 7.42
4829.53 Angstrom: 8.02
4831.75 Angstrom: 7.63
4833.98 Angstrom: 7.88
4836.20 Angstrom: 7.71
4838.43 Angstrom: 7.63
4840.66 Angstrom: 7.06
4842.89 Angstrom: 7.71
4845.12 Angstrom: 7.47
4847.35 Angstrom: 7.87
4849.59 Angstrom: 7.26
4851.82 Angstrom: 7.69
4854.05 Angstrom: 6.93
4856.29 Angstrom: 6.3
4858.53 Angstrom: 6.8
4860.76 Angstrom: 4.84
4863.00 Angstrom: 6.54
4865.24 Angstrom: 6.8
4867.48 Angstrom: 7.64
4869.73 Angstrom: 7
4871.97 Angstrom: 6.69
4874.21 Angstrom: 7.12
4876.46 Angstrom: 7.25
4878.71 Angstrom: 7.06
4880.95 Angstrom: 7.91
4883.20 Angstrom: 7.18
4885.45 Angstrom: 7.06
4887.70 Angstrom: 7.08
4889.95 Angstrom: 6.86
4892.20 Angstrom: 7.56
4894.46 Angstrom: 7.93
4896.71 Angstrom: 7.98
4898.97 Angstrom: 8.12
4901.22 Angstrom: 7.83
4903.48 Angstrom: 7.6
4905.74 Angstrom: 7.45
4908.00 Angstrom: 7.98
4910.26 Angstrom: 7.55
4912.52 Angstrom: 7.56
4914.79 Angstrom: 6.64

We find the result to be 1.32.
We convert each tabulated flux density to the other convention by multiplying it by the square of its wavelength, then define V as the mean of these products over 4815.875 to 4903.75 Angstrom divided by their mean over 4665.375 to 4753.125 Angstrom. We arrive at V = 1.03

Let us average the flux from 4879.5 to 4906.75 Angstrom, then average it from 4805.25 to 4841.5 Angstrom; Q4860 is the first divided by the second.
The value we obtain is 0.98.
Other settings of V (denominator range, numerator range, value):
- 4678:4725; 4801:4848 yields 1.07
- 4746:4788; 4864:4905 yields 1.02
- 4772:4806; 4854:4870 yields 0.89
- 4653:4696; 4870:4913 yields 1.09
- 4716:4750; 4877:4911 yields 1.06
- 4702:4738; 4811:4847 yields 1.07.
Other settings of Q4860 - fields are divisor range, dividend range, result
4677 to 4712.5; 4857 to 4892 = 0.93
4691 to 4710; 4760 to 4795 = 1.03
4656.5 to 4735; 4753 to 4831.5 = 1.01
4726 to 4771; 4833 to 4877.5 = 0.94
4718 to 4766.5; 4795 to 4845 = 1.01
